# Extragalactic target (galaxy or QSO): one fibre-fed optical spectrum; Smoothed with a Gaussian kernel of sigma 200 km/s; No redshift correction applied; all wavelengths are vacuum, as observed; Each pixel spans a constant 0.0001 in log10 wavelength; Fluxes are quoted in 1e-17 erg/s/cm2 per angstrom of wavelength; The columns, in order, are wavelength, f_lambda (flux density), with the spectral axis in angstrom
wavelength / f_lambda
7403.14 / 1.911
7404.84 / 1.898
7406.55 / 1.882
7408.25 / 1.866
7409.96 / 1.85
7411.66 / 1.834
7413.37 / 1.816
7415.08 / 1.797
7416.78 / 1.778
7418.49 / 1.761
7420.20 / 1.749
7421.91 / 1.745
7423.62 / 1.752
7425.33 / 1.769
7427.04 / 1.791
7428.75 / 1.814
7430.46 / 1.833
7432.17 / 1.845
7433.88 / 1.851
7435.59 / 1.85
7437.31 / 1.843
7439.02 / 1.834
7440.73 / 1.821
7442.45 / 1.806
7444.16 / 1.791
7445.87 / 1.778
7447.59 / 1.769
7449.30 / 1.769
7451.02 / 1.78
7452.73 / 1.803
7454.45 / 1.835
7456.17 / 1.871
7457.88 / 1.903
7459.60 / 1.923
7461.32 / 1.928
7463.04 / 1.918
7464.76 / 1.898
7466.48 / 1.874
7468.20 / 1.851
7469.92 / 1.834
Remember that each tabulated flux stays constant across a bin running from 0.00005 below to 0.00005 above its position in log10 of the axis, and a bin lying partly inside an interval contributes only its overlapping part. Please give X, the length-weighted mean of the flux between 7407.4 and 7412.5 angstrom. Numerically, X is 1.85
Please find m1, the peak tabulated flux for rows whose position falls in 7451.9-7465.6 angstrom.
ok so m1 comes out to 1.928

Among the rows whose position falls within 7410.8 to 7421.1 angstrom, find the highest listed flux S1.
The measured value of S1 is 1.834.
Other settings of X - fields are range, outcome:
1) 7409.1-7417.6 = 1.82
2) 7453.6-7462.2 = 1.89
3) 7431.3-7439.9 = 1.85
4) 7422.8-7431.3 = 1.79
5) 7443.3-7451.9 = 1.78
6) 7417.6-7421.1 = 1.75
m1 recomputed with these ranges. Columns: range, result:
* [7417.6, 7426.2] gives 1.769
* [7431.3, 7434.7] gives 1.851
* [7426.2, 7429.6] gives 1.814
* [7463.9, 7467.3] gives 1.898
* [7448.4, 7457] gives 1.871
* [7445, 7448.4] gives 1.778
